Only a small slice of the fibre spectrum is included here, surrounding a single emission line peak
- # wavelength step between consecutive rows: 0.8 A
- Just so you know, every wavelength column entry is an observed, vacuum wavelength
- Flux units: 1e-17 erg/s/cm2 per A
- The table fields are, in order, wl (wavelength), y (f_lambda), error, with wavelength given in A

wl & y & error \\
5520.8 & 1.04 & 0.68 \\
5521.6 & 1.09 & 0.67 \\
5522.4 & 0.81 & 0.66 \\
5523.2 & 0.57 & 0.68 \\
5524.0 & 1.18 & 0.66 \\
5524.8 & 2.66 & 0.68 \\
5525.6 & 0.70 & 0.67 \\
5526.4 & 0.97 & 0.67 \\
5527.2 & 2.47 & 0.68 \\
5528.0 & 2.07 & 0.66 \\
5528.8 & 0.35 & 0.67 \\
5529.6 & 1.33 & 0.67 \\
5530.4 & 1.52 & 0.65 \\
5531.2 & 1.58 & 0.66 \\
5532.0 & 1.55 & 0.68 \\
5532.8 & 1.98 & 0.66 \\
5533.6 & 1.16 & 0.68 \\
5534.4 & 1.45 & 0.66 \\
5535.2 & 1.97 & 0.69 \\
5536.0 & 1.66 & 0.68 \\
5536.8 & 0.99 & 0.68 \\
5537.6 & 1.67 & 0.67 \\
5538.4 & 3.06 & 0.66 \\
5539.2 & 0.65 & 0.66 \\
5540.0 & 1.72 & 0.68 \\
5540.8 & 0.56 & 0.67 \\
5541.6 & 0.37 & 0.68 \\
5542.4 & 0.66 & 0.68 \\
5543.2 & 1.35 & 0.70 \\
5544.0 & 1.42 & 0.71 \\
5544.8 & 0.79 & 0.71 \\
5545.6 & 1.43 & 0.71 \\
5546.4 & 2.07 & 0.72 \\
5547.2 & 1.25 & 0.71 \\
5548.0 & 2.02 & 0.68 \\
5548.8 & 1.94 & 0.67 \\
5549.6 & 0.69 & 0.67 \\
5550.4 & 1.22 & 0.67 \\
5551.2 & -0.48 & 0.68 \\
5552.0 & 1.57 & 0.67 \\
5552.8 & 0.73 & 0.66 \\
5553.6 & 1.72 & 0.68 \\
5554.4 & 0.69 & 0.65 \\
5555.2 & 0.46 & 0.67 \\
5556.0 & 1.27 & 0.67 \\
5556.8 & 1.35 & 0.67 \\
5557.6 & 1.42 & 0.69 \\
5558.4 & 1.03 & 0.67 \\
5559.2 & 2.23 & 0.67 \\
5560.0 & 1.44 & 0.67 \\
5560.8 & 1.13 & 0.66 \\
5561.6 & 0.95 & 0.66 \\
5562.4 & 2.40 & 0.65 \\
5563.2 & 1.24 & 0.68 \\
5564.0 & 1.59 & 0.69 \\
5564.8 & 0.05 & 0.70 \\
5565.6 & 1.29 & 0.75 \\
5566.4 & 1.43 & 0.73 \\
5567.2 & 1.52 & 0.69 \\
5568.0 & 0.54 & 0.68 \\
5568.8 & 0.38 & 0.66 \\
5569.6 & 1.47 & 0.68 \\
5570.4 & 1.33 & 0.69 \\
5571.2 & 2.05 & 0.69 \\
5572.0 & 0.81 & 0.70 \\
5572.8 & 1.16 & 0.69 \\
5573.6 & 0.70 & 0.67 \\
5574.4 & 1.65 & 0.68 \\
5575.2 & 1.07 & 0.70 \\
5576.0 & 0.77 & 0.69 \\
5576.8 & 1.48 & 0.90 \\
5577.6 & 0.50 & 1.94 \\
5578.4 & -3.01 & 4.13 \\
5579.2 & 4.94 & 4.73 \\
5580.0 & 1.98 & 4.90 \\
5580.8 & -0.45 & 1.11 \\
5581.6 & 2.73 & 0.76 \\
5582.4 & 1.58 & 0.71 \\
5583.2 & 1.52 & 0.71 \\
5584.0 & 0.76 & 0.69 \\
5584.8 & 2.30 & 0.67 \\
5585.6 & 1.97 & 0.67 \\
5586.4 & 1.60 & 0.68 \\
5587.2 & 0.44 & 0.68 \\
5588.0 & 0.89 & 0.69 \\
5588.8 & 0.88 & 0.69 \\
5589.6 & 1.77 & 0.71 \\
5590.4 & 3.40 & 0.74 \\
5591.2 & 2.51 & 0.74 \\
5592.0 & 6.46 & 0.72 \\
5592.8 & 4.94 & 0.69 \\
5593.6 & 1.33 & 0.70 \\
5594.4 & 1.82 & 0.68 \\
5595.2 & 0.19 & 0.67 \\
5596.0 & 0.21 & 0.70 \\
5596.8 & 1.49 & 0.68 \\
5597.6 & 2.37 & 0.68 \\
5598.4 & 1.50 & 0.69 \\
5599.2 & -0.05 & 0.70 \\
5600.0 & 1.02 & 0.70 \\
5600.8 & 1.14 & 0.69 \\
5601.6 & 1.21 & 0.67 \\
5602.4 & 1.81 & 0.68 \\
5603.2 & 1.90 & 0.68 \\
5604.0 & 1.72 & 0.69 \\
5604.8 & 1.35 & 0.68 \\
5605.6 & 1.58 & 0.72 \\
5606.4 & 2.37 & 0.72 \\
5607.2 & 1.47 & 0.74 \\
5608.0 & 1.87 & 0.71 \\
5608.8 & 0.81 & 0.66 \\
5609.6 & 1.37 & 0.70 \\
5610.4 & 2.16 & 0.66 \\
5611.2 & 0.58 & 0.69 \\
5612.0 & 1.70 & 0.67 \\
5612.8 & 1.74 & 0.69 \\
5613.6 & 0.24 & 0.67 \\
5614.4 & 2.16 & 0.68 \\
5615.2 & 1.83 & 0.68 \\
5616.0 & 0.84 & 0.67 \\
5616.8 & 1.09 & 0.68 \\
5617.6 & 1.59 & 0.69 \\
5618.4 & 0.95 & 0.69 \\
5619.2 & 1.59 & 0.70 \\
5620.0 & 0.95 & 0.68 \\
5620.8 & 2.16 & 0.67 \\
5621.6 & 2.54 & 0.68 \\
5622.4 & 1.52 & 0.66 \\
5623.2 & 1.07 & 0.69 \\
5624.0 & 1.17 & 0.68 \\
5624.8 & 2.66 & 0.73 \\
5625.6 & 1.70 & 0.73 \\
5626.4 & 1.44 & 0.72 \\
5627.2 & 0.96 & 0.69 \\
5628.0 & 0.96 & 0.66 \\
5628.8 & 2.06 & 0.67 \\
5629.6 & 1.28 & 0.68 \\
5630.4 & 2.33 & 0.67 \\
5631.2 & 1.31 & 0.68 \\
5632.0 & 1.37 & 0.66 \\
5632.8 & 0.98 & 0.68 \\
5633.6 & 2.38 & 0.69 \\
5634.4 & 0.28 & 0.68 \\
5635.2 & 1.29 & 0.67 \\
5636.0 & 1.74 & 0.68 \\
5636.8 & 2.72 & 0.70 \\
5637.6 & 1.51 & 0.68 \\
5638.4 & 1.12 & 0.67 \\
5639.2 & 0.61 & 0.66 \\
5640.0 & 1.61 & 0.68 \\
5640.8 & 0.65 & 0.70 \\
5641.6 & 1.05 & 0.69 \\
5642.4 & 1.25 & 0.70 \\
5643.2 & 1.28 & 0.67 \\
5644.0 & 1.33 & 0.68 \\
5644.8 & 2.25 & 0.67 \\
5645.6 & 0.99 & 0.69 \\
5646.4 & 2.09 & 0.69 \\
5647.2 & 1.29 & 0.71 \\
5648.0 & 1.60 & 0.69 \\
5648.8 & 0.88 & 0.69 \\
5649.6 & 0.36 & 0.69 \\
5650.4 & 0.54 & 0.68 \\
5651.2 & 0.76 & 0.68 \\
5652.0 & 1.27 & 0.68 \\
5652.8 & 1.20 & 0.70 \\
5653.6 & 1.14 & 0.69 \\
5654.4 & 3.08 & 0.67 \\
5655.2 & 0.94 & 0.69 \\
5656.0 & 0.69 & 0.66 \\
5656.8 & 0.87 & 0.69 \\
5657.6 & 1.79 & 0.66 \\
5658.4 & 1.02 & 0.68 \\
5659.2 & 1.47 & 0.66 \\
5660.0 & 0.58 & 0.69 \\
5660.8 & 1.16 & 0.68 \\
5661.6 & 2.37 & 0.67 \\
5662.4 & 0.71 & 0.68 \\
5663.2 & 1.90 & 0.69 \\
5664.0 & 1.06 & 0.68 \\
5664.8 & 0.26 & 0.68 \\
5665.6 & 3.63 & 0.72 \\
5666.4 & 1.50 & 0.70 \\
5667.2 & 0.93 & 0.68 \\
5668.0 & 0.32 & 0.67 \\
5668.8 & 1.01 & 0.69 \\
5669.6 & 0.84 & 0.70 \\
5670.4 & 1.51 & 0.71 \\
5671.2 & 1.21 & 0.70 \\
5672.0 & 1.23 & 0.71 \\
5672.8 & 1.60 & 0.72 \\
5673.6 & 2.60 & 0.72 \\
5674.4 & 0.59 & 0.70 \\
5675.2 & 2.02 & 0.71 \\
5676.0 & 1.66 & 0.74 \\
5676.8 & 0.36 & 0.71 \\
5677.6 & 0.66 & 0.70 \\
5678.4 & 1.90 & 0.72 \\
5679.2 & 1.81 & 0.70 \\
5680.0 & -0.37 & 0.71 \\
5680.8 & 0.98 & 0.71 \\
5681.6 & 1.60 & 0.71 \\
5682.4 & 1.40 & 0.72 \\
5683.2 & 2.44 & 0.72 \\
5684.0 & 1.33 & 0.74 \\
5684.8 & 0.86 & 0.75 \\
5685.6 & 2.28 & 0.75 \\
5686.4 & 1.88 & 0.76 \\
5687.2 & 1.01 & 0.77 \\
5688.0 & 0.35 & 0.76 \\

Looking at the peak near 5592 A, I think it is [O III]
